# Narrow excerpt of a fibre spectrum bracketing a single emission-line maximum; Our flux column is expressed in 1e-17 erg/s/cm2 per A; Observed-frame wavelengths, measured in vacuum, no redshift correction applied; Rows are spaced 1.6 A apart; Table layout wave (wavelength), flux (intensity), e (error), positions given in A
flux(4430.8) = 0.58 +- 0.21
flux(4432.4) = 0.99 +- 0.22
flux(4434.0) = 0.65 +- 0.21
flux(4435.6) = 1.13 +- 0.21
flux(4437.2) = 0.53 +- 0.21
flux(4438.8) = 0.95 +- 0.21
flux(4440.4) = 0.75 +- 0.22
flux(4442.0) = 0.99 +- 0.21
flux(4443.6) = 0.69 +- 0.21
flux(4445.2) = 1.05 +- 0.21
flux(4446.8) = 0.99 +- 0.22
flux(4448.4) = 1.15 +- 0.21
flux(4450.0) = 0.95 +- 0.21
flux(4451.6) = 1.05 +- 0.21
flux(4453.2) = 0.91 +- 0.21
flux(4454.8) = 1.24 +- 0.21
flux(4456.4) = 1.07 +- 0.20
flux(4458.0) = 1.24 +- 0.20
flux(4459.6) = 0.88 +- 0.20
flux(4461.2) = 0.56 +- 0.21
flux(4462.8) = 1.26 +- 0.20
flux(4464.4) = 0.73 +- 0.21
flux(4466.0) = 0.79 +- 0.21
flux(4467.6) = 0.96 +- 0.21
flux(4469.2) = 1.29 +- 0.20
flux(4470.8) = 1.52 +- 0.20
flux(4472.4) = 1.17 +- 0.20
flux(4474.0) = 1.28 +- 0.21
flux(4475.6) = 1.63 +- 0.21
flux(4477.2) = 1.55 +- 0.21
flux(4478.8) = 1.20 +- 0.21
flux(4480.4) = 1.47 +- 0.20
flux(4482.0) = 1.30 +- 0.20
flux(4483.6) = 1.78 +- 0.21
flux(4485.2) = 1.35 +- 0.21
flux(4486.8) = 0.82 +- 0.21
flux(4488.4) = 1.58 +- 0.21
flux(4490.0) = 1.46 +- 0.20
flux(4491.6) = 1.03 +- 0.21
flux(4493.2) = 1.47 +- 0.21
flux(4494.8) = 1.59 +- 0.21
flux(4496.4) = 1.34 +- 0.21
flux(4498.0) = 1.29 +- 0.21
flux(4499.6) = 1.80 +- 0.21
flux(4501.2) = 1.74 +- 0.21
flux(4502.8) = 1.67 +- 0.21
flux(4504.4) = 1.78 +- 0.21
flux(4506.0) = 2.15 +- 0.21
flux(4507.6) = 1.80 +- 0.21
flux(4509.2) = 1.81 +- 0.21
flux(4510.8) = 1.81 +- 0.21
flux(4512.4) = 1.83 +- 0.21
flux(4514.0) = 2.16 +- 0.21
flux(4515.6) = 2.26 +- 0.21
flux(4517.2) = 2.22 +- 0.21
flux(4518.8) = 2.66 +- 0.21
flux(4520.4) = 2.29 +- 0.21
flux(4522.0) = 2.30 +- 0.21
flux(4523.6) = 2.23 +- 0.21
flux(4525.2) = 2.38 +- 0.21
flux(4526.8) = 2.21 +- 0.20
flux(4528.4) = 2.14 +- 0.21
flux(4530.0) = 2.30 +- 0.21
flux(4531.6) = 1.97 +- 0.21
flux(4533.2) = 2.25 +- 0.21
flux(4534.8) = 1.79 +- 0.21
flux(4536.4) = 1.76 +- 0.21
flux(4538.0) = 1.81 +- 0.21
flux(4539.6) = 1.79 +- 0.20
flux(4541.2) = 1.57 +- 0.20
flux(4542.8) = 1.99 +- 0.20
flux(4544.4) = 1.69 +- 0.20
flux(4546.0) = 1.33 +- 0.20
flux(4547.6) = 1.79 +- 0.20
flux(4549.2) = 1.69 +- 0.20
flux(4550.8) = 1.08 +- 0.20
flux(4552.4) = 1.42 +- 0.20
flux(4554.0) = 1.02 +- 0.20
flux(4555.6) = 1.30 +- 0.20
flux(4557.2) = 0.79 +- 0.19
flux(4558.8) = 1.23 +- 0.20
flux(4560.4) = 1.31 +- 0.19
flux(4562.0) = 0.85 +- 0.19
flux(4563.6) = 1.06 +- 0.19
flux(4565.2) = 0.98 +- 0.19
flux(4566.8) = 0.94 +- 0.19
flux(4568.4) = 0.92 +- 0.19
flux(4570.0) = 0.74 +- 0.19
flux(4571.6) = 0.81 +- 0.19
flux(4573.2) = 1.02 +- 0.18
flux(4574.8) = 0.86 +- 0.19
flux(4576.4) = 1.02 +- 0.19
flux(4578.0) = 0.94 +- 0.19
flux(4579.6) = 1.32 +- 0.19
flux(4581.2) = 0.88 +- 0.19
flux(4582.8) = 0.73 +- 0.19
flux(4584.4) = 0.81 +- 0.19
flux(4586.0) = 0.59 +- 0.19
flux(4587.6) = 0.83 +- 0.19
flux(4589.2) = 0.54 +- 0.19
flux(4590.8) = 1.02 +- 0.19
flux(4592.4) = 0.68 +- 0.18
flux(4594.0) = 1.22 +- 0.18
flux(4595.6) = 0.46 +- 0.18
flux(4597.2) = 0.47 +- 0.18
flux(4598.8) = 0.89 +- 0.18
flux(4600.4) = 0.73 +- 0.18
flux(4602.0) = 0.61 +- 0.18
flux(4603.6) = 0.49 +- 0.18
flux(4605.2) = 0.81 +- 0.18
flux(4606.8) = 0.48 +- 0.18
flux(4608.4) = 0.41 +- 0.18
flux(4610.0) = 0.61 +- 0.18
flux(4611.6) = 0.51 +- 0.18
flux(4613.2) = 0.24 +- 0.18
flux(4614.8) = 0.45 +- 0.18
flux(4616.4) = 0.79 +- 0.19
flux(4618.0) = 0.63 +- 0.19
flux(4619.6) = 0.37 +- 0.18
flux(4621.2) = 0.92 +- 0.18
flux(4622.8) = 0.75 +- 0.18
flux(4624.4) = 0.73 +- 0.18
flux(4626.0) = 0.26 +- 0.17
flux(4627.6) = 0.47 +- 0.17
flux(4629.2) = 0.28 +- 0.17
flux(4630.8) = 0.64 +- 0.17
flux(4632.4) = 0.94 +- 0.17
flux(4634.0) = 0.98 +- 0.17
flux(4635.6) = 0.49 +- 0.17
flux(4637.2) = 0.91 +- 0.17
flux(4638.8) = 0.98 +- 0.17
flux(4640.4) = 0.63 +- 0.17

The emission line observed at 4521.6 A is C IV 1549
